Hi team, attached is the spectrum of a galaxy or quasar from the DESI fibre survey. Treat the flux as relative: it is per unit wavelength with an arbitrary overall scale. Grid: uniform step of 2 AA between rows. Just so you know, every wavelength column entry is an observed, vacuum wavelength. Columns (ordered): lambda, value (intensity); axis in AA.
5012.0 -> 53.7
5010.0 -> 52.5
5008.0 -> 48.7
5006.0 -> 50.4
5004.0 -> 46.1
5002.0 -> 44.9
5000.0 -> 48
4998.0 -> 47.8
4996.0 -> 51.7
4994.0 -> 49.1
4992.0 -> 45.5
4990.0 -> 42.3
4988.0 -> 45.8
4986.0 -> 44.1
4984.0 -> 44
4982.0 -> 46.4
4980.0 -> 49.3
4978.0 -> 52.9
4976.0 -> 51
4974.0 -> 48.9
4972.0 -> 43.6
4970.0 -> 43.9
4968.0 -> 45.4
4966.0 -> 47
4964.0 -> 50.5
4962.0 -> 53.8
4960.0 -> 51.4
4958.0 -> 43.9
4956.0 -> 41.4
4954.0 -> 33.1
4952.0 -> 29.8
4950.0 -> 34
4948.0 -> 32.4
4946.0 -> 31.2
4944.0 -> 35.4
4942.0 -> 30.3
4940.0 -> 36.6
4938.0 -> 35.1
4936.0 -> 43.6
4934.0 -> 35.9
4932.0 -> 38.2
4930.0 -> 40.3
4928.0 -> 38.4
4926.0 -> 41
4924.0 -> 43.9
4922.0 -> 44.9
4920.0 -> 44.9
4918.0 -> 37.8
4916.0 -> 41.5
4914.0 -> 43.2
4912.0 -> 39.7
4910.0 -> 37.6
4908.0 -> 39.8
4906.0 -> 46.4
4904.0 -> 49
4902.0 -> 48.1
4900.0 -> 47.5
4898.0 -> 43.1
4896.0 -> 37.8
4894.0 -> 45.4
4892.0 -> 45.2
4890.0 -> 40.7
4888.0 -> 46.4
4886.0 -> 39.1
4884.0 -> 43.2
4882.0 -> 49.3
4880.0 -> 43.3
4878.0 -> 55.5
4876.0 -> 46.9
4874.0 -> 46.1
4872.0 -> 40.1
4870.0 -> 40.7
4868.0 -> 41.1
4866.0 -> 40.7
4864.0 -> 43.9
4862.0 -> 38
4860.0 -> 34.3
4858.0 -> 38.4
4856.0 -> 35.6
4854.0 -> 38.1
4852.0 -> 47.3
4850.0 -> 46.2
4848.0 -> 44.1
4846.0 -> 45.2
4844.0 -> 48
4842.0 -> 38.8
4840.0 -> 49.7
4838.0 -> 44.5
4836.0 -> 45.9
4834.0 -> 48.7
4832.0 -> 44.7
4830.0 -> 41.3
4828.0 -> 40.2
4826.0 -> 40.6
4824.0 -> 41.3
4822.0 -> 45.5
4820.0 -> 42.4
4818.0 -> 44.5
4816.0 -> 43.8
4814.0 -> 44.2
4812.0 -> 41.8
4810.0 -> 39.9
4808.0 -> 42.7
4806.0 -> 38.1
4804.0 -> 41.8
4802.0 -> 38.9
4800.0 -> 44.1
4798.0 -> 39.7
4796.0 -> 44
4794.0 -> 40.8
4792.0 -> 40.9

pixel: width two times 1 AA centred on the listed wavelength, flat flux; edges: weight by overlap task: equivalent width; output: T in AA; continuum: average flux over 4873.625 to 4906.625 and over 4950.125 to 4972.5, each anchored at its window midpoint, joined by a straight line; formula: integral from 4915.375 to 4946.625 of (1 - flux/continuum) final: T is 4.0 AA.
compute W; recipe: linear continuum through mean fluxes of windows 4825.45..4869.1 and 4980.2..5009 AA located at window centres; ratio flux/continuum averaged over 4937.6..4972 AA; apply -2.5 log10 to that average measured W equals 0.147 mag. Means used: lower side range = 42.5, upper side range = 46.8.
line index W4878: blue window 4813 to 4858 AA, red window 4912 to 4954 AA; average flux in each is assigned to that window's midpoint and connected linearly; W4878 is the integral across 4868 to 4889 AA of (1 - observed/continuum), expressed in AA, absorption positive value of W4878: -1.97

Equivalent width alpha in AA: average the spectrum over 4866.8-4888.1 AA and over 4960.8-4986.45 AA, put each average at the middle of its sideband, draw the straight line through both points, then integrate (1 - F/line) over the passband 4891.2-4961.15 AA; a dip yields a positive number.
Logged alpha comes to 9.0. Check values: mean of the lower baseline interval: 44.6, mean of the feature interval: 40.2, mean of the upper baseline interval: 47.9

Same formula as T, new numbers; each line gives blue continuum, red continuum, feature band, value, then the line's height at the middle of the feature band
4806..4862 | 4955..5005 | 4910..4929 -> 1.60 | 45.3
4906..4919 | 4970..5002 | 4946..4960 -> 2.42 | 44.1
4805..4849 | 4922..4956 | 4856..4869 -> 0.68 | 41.3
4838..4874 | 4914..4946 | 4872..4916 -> -4.12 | 40.5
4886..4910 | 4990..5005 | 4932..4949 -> 3.79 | 45.4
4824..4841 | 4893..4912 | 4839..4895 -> 0.88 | 44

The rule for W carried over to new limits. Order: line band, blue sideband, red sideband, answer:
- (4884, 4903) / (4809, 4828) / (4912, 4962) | -0.09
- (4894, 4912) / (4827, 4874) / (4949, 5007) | 0.01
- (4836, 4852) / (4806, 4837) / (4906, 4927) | -0.07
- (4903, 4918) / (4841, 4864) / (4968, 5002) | 0.04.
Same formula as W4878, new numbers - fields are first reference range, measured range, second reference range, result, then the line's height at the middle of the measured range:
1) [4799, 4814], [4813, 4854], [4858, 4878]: -2.63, 41.5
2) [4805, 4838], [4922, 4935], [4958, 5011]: 1.72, 46.1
